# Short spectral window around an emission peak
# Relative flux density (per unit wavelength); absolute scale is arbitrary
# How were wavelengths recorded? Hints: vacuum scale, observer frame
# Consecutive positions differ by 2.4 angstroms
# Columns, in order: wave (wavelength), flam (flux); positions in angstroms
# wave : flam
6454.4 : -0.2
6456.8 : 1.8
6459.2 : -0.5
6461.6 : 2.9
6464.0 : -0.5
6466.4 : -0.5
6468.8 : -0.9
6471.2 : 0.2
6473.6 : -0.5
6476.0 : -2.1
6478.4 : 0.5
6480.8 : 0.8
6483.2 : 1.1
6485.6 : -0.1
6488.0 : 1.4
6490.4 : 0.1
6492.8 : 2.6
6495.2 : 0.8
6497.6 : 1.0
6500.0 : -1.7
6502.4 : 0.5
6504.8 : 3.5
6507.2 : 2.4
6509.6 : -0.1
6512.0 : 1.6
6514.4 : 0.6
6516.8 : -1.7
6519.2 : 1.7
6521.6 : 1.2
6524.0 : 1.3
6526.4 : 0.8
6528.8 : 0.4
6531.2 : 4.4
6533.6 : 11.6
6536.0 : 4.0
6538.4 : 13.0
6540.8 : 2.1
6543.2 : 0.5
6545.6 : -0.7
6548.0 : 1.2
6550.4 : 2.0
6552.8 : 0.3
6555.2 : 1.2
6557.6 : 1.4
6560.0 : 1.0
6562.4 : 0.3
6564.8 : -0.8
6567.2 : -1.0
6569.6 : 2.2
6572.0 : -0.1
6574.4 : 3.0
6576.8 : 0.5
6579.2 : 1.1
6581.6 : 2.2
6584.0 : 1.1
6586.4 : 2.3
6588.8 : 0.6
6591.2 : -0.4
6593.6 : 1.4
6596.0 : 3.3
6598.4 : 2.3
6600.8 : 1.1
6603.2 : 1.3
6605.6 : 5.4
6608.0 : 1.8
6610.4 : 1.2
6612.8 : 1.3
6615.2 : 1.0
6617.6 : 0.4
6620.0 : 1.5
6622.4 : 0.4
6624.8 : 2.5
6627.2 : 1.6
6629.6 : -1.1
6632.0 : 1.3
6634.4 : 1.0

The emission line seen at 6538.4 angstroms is [O II]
